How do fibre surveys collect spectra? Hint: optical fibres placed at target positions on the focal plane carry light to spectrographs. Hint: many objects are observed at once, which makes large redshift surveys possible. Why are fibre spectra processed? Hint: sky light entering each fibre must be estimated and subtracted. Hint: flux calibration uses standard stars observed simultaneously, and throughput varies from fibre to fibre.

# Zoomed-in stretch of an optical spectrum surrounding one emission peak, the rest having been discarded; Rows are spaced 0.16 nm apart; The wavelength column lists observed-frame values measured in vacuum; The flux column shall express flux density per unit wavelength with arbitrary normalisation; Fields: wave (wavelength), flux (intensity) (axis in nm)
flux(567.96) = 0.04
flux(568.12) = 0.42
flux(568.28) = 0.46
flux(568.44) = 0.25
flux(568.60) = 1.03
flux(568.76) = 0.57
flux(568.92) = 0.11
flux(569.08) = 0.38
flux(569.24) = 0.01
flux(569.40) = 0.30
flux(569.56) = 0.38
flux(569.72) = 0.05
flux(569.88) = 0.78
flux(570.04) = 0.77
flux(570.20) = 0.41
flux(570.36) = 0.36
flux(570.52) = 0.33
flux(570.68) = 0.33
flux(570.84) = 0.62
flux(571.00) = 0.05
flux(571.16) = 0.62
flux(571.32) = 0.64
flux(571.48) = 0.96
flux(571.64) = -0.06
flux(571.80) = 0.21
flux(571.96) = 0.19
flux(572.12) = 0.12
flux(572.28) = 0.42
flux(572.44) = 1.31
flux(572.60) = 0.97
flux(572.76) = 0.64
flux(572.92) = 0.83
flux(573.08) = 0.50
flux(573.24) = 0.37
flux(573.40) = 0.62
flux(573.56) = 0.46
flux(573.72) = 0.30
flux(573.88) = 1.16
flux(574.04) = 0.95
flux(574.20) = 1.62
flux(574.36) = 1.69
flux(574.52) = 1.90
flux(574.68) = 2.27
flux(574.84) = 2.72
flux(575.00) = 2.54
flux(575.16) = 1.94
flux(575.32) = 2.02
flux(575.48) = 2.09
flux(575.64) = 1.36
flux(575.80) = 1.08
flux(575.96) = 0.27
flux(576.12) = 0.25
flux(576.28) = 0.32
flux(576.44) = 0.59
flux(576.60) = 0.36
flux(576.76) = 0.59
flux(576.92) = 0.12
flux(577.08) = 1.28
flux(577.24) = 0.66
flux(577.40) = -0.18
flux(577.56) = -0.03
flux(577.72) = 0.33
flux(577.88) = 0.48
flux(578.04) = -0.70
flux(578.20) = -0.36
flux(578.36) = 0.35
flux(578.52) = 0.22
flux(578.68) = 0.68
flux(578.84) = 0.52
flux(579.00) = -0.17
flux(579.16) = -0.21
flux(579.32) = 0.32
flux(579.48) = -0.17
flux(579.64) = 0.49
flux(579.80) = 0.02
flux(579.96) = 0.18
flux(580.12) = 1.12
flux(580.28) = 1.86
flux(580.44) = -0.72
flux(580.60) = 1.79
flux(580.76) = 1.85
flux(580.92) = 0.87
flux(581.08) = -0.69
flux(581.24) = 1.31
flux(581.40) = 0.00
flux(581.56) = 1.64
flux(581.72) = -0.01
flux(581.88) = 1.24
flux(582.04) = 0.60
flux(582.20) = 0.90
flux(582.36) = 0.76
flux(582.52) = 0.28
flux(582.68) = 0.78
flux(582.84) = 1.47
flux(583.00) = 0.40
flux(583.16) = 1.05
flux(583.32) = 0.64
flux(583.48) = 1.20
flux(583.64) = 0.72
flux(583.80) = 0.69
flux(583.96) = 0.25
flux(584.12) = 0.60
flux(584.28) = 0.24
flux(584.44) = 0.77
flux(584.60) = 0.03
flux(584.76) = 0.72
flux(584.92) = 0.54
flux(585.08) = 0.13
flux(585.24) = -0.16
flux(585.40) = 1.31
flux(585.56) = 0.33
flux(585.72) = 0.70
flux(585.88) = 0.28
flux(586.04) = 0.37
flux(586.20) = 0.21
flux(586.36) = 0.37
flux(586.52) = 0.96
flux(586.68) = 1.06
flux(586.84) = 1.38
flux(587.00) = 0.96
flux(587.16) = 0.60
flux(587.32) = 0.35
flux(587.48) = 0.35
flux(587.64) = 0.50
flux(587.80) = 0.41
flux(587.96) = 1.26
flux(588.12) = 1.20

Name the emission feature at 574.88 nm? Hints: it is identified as [O II] 3727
